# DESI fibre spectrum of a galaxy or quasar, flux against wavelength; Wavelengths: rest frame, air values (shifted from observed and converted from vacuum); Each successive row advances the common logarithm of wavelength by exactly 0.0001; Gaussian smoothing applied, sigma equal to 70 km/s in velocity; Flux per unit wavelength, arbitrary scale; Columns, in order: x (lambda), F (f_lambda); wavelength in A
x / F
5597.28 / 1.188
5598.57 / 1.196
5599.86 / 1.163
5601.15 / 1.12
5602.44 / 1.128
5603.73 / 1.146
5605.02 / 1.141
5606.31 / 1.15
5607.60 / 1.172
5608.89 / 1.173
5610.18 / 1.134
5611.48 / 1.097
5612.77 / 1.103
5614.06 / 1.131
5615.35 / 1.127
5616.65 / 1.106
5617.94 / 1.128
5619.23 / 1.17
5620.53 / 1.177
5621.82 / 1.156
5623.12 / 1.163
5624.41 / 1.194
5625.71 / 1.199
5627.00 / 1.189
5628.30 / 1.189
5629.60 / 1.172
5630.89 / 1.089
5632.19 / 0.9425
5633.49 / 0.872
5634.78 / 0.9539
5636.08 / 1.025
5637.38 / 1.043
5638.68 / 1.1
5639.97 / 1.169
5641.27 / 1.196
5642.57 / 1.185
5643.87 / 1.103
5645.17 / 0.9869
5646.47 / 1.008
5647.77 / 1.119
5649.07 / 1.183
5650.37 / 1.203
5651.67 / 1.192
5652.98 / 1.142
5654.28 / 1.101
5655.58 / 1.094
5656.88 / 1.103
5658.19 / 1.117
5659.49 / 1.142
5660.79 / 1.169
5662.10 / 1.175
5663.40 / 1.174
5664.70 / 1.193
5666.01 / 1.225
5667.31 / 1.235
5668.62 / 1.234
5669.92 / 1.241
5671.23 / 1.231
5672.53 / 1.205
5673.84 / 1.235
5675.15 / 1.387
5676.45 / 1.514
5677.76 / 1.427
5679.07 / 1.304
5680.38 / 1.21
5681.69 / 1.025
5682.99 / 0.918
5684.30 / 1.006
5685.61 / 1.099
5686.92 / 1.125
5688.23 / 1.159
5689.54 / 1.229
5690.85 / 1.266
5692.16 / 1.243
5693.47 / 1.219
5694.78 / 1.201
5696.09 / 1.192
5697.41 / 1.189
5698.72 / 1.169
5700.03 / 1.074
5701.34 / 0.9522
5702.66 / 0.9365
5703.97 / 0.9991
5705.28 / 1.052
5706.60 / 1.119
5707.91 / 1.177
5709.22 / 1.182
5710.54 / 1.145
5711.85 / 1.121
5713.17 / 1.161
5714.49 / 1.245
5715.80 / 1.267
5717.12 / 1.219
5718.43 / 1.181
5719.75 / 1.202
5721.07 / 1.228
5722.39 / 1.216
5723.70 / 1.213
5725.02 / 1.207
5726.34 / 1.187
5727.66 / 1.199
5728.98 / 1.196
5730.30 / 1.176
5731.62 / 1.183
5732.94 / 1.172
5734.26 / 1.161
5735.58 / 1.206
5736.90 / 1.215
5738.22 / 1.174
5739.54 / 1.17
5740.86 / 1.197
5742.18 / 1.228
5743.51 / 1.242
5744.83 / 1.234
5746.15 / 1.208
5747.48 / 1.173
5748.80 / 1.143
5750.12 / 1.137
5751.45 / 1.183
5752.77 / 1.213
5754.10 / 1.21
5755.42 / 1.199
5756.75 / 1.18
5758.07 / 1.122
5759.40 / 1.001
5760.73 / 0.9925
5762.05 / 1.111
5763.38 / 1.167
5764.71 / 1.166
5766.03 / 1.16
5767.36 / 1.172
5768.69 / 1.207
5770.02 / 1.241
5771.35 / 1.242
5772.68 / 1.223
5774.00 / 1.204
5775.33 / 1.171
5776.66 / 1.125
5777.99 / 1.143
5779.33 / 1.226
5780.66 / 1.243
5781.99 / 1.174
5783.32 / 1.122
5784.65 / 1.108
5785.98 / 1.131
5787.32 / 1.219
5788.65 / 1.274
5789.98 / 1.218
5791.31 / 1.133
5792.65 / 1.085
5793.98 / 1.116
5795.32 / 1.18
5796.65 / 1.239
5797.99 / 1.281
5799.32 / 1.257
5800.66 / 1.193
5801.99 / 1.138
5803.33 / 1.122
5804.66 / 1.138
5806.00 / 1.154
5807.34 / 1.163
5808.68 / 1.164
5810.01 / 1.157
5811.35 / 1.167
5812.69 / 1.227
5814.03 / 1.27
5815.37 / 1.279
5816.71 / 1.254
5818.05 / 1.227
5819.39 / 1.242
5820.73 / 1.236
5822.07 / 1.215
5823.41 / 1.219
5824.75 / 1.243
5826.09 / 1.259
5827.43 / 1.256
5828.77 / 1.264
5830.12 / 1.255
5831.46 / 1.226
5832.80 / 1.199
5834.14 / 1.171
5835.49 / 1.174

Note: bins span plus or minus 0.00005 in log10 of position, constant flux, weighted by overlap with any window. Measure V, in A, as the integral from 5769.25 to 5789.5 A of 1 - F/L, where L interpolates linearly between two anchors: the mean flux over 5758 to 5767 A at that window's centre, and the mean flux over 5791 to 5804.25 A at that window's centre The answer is -0.9 A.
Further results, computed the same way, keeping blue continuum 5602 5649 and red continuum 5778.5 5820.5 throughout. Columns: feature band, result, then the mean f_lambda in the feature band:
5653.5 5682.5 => -2.0 A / 1.21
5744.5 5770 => 0.3 A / 1.16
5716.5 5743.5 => -0.9 A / 1.2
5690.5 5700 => -0.5 A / 1.2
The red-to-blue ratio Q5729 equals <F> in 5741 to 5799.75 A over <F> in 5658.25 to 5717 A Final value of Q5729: 1.00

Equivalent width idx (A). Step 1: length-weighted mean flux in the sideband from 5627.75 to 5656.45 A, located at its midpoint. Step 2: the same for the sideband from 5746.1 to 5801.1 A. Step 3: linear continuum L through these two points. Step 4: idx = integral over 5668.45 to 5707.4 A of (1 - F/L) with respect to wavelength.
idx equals -1.7 A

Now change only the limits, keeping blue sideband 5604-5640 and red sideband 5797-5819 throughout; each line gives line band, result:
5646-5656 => 0.0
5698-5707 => 0.9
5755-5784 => 0.5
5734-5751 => -0.3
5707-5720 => -0.3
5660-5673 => -0.8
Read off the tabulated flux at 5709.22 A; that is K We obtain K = 1.182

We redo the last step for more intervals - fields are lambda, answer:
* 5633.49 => 0.872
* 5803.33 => 1.122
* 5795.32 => 1.18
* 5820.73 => 1.236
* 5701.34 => 0.9522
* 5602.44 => 1.128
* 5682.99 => 0.918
